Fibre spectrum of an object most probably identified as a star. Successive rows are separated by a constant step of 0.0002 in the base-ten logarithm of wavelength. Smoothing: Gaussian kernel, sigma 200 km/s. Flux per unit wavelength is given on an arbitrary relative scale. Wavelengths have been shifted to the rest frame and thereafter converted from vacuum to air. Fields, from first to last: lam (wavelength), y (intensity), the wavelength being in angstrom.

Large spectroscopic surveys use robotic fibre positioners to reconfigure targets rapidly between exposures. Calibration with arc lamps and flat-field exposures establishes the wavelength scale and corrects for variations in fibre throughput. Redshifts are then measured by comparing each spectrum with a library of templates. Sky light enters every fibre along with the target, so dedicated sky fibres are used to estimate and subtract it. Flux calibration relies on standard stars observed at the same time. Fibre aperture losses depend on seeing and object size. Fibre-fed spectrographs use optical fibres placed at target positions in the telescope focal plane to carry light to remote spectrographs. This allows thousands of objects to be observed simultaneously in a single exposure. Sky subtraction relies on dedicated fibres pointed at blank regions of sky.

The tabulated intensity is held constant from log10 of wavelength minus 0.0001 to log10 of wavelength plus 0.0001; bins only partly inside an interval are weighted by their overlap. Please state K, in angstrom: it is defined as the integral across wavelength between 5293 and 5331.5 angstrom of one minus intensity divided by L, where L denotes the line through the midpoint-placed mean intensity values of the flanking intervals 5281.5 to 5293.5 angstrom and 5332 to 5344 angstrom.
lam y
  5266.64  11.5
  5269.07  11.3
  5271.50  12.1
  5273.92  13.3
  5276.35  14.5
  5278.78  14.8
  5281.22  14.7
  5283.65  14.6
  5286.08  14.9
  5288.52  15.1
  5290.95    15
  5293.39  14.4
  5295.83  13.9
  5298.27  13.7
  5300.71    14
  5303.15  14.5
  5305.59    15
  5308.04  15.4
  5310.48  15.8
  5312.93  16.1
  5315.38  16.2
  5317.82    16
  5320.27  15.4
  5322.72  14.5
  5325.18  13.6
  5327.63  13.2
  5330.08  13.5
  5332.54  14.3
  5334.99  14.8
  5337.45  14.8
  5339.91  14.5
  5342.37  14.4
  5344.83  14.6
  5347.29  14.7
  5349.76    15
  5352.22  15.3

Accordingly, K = 0.0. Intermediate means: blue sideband 14.8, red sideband 14.6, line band 14.7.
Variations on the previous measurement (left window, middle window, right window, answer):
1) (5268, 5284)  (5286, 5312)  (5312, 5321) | 0.38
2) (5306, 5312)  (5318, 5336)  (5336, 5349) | 0.90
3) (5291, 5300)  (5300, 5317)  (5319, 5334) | -1.48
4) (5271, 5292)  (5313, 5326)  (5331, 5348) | -0.68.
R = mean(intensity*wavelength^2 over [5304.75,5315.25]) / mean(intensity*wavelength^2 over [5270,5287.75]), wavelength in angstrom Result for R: 1.12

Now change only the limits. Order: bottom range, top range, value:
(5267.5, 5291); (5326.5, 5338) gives 1.03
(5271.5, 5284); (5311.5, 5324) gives 1.12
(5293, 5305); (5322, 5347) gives 1.02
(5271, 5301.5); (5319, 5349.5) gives 1.02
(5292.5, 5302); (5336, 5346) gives 1.06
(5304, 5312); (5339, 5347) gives 0.96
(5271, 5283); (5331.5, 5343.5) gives 1.06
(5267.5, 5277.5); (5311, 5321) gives 1.27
